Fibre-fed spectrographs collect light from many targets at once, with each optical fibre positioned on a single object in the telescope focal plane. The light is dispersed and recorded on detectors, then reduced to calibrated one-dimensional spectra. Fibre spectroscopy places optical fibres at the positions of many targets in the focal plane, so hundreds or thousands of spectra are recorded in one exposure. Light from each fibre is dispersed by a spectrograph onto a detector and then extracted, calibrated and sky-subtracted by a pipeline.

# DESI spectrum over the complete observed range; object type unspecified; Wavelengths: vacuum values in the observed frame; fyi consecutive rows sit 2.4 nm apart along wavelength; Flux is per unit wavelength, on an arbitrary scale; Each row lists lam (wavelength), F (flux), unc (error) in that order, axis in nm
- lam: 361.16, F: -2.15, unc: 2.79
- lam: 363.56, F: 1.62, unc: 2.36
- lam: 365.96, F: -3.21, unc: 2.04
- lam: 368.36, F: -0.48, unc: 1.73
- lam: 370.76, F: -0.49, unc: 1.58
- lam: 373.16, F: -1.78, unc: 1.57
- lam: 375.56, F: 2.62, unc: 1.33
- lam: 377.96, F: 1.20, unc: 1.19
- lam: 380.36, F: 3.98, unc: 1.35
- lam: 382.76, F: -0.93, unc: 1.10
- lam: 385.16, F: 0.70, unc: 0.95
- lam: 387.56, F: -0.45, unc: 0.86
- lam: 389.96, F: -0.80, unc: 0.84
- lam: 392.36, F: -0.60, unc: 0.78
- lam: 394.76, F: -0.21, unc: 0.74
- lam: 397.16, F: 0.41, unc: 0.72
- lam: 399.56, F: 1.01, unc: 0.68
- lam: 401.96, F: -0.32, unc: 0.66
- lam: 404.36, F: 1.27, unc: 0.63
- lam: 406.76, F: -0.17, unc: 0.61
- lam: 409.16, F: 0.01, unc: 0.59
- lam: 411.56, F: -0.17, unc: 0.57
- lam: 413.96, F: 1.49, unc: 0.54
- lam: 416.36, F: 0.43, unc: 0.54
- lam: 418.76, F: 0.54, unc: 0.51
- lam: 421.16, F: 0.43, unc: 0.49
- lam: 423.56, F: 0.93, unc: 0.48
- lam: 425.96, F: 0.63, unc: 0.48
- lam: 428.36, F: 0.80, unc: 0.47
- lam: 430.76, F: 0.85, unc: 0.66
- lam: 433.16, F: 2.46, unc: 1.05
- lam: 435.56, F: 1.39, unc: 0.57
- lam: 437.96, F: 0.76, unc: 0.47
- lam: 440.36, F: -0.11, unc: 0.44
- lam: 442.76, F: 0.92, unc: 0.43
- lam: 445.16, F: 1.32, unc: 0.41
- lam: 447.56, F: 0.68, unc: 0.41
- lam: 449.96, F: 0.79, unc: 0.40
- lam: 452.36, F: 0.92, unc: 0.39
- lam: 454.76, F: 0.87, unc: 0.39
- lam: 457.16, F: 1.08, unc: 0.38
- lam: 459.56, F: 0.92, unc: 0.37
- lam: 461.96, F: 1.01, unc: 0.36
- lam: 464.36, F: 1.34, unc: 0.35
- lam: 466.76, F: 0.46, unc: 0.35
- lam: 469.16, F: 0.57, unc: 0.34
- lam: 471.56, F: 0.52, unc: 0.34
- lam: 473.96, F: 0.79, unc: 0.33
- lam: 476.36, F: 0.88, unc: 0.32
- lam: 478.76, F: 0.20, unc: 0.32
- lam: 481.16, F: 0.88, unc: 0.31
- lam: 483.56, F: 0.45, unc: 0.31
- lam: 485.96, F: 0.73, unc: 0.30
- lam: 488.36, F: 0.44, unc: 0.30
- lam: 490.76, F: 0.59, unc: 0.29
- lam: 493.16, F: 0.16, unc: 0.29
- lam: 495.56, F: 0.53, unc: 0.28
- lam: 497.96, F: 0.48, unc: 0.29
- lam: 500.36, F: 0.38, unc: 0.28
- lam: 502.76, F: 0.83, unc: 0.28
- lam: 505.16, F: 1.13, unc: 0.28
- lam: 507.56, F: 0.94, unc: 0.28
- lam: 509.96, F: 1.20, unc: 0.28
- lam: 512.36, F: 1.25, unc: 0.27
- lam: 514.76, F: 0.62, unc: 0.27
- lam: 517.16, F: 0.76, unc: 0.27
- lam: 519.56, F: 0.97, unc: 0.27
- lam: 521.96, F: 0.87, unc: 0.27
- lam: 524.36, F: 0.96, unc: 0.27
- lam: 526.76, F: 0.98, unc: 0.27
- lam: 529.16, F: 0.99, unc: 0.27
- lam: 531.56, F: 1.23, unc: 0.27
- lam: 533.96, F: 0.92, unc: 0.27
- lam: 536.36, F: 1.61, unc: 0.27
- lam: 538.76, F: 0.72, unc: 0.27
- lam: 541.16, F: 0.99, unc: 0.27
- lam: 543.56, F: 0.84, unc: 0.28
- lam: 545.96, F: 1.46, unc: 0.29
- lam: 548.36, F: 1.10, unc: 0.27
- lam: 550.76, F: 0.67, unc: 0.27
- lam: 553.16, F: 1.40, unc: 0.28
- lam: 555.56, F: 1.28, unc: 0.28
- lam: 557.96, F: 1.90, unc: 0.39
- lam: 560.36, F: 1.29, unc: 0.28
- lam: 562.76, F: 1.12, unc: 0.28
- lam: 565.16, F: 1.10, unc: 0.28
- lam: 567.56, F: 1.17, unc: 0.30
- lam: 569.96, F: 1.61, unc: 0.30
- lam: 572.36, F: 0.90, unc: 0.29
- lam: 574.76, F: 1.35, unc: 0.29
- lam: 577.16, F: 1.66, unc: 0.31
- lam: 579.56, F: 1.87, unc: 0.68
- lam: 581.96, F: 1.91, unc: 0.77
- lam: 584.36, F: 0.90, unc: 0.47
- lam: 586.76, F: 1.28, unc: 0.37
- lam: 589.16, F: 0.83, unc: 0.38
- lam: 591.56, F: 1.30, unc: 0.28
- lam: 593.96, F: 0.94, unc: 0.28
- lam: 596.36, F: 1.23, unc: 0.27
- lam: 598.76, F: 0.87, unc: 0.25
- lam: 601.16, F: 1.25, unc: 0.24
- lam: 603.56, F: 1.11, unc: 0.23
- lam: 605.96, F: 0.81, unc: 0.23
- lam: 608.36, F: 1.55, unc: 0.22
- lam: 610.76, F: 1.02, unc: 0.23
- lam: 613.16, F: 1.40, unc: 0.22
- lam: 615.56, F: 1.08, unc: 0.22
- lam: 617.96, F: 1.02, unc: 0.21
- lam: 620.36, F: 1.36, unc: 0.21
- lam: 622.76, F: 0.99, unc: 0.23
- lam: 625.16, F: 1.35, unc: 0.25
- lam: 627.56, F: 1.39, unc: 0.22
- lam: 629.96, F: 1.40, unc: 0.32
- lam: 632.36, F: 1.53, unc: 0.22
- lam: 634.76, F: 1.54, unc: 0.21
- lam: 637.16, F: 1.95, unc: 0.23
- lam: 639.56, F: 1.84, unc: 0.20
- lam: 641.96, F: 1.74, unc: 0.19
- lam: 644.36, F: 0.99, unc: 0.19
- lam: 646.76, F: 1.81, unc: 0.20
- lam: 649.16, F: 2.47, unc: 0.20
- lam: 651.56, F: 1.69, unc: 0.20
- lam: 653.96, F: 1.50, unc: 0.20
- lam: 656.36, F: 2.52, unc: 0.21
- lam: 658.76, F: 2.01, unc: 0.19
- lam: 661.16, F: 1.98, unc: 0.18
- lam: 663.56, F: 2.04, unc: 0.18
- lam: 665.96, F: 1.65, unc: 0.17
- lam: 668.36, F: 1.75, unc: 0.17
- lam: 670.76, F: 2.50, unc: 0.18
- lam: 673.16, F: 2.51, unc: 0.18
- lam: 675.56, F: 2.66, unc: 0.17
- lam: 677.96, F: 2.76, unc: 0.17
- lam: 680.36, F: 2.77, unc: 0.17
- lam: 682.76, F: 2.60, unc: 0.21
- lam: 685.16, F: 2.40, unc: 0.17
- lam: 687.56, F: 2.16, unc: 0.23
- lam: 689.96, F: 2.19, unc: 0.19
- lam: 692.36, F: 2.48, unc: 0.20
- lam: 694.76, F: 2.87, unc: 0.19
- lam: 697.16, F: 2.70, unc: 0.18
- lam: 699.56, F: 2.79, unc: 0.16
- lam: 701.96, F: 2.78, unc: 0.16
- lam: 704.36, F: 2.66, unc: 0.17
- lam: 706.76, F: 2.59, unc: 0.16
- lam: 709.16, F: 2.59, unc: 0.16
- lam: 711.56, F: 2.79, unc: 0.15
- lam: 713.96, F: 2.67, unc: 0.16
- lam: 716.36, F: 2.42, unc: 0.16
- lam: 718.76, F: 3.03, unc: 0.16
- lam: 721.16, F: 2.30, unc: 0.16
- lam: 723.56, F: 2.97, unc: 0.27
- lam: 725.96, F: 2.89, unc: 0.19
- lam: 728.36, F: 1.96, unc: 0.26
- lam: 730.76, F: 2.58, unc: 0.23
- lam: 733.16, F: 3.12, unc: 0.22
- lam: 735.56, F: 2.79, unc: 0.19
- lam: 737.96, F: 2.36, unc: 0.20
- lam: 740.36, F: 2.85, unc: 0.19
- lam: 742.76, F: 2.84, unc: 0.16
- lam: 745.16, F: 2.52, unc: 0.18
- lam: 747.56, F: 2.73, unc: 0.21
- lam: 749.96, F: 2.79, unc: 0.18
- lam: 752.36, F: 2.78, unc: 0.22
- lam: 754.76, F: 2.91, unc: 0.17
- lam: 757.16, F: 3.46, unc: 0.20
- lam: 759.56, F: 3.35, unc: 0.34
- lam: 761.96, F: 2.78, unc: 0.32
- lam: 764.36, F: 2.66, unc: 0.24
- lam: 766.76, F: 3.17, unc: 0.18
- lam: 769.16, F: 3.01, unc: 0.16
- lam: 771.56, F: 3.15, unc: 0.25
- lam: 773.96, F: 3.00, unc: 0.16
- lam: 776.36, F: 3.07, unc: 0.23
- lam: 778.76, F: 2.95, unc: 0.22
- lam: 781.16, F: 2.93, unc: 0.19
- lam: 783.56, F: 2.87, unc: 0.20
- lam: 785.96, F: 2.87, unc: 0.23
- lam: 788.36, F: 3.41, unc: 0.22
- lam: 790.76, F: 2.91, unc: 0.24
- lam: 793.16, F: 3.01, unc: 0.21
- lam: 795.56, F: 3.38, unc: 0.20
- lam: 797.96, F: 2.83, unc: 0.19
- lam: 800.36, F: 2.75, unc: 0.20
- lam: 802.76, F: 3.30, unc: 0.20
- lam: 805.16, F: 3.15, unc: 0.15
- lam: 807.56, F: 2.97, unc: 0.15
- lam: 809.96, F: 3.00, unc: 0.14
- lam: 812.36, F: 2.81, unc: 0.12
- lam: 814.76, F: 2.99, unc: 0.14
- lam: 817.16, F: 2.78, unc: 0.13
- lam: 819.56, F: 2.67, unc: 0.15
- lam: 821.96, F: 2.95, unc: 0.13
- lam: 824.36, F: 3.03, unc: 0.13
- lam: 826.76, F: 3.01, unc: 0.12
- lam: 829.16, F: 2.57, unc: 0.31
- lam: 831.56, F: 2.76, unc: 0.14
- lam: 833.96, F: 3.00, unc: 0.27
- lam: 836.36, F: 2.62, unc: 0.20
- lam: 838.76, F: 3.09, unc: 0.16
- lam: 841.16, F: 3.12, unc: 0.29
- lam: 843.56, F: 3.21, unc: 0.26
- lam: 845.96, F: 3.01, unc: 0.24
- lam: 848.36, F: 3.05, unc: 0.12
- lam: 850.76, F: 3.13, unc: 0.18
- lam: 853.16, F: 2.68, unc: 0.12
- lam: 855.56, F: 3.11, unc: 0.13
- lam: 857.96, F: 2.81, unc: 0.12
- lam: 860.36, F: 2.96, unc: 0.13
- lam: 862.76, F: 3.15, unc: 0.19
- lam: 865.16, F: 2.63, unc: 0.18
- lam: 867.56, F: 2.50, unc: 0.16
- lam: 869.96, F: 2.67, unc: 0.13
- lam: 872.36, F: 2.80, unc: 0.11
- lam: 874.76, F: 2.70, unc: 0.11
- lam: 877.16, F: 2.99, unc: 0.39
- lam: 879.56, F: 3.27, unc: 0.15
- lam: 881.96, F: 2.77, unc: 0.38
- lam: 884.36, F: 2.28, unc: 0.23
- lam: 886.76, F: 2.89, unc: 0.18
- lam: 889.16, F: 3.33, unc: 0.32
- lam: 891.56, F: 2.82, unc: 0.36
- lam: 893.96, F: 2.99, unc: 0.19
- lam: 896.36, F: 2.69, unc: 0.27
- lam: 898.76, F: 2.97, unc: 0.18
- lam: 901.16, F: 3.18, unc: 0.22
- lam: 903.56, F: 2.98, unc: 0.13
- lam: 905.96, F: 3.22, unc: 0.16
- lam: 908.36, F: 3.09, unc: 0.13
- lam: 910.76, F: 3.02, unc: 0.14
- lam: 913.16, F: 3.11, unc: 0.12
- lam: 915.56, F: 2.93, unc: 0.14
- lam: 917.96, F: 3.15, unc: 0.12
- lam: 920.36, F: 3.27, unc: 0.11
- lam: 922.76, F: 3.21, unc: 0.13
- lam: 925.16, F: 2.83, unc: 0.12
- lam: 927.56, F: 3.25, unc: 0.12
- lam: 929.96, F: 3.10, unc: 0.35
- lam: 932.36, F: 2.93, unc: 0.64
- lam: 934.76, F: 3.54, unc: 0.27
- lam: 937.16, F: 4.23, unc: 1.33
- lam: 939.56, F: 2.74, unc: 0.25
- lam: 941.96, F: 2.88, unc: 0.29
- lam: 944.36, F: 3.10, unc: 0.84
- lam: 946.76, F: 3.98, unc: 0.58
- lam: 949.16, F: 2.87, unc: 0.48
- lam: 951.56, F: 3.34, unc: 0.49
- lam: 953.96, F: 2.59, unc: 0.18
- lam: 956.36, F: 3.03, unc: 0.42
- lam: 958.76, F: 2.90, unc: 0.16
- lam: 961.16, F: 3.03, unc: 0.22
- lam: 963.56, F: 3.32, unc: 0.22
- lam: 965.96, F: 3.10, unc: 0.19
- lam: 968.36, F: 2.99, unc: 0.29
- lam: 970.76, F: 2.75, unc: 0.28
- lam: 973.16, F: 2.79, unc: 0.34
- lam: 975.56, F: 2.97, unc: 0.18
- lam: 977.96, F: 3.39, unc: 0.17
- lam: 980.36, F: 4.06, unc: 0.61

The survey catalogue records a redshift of 0.68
